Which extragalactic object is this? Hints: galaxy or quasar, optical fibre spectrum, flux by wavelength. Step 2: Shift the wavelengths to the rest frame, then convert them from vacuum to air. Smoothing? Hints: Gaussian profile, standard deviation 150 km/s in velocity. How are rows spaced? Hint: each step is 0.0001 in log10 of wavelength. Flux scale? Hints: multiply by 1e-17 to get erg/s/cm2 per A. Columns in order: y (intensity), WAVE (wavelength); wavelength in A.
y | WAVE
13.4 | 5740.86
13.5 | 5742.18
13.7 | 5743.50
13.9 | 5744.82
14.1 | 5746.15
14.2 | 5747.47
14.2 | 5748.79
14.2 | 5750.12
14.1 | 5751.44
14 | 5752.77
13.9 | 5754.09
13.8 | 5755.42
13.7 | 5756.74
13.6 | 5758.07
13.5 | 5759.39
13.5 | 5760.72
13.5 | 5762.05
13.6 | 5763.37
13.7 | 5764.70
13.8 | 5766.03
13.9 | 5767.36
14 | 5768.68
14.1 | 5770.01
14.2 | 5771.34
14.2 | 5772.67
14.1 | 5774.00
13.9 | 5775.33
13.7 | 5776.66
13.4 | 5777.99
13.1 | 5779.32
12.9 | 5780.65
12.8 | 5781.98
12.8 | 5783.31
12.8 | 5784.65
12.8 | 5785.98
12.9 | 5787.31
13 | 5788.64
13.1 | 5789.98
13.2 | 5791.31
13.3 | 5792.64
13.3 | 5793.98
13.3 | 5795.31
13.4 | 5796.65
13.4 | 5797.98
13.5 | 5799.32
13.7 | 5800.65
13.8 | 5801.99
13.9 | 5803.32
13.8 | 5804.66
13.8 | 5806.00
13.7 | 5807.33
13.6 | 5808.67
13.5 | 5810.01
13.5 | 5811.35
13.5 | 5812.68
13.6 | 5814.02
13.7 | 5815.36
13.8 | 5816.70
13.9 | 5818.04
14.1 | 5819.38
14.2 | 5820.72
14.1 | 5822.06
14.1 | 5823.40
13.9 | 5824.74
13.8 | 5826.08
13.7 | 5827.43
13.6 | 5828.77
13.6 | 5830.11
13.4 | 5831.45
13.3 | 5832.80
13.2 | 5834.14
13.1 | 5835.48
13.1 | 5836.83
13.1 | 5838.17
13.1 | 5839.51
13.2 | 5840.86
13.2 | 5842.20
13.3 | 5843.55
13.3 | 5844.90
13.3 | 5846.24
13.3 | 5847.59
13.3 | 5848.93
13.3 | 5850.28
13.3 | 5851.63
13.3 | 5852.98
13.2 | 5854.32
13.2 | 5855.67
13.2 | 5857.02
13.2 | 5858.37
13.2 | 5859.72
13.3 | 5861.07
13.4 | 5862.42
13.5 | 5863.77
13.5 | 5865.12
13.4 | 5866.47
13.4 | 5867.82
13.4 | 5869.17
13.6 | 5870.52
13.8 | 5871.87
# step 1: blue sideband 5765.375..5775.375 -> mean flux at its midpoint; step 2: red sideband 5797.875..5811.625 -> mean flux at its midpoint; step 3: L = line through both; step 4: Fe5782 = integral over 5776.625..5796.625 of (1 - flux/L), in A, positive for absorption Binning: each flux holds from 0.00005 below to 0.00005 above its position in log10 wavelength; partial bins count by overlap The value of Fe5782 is 1.1 A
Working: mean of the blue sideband 14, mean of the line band 13.1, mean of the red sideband 13.7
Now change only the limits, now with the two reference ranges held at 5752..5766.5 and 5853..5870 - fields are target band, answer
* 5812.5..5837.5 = -0.39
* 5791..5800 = 0.14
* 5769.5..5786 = 0.19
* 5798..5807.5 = -0.13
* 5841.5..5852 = 0.08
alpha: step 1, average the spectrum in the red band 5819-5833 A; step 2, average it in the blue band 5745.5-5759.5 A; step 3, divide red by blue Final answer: 0.99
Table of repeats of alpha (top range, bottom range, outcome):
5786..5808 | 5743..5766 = 0.97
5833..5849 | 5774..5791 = 1.01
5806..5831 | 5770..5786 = 1.02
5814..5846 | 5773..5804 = 1.02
